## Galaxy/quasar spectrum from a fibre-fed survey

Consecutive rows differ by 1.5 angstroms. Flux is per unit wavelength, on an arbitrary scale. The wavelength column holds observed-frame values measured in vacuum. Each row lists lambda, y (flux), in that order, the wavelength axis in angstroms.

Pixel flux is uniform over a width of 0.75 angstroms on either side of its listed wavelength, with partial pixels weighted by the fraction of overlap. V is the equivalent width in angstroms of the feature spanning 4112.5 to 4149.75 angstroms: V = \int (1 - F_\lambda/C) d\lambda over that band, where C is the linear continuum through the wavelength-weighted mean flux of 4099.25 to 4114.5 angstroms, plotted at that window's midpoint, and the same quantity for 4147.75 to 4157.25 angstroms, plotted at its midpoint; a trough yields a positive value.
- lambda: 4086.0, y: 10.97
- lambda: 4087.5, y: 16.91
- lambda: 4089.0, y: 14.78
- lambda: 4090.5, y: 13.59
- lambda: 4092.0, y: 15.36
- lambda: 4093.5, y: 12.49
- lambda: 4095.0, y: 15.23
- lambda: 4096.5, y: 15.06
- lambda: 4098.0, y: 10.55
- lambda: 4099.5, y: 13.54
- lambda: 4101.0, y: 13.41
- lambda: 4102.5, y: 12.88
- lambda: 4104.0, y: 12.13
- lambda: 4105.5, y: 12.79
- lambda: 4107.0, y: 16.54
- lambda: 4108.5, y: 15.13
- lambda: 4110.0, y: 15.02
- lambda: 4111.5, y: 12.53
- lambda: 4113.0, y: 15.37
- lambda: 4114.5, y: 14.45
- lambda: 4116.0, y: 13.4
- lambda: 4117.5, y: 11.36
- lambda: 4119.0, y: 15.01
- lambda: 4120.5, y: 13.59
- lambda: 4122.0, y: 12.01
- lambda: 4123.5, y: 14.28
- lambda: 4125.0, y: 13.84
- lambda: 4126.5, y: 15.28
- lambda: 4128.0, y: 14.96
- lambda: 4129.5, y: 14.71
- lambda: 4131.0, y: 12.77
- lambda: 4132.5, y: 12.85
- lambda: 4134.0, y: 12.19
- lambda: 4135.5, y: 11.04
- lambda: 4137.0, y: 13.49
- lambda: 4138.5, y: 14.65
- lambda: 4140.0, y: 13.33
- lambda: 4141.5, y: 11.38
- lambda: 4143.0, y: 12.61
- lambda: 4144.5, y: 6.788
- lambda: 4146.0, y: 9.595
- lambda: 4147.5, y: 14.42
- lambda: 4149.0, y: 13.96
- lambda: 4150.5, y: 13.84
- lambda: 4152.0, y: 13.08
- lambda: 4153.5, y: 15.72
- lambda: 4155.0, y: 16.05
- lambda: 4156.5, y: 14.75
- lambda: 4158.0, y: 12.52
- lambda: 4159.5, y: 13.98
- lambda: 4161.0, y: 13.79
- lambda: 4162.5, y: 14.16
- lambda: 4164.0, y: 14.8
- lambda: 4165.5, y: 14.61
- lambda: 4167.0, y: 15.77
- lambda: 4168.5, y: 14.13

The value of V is 3.1 angstroms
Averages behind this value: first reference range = 14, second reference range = 14.6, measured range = 13.1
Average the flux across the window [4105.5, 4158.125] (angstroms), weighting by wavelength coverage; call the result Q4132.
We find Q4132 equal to 13.5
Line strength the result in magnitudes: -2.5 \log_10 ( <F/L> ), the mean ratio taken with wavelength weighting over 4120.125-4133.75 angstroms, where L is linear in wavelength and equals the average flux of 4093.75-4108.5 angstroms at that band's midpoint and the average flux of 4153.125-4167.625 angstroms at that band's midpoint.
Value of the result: 0.02 mag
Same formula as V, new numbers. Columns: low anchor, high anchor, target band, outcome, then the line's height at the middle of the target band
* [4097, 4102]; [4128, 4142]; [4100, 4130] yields -2.6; 12.8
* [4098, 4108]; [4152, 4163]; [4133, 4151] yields 2.3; 14.1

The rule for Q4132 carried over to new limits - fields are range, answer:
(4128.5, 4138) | 12.9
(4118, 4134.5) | 13.8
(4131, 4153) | 12.4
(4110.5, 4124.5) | 13.6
